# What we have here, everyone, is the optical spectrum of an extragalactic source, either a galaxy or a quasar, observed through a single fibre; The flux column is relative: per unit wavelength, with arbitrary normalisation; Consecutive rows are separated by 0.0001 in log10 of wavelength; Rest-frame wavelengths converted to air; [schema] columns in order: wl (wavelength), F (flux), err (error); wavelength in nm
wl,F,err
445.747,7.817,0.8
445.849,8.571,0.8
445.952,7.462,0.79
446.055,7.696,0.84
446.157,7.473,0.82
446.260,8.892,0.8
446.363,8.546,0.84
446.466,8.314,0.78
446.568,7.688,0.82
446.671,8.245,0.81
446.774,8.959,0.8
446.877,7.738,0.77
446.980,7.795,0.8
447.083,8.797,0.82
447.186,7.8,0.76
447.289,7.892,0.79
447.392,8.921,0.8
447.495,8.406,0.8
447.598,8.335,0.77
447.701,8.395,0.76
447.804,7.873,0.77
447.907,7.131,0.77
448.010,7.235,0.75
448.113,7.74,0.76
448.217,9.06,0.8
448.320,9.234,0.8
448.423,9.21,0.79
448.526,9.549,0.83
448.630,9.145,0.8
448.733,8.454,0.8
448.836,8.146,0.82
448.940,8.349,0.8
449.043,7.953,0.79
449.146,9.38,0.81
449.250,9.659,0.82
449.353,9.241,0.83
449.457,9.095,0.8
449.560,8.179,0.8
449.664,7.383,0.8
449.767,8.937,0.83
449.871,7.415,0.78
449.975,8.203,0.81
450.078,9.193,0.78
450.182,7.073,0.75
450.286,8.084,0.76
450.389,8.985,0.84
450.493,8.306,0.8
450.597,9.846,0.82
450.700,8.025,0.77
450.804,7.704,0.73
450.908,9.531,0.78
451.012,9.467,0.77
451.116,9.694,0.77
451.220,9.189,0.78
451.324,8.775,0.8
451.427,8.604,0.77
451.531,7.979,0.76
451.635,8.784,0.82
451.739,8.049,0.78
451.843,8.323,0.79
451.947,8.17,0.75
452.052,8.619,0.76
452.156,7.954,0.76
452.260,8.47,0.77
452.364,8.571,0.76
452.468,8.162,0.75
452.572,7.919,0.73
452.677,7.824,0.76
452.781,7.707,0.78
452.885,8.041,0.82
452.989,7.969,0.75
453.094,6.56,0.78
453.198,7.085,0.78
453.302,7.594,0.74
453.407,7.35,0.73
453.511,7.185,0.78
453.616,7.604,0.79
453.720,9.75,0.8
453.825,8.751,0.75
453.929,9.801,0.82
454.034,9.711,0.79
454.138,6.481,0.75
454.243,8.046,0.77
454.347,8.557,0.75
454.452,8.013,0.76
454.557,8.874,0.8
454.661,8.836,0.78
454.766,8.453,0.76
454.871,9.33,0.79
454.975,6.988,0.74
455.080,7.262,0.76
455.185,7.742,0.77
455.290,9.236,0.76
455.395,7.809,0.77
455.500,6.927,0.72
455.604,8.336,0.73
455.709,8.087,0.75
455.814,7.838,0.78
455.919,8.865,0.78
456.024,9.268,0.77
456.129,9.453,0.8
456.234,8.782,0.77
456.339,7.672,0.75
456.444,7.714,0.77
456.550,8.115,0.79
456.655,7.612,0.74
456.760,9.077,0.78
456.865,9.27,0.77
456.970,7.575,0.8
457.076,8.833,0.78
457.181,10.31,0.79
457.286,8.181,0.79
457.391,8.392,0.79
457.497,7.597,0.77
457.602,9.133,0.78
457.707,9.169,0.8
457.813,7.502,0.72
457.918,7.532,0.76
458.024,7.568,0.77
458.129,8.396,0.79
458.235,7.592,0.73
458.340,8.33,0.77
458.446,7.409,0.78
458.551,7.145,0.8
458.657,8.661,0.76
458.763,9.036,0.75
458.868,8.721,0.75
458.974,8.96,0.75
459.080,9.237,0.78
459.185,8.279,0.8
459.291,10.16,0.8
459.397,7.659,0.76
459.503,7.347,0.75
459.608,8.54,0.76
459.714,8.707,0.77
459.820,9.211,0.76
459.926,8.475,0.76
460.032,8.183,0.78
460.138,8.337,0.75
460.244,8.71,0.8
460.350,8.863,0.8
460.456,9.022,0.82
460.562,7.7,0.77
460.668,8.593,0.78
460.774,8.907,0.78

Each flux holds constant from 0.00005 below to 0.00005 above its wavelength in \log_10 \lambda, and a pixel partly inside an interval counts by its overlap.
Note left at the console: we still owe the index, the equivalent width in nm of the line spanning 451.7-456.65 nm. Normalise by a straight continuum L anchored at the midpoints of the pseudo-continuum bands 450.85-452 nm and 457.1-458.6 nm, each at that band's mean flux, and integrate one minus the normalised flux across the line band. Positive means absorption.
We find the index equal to 0.204 nm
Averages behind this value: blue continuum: 8.77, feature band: 8.16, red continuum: 8.18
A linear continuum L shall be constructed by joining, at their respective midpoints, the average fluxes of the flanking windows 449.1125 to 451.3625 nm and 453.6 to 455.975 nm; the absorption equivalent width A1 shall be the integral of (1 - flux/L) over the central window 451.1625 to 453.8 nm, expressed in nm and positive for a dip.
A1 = 0.13 nm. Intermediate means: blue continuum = 8.69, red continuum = 8.33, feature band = 8.1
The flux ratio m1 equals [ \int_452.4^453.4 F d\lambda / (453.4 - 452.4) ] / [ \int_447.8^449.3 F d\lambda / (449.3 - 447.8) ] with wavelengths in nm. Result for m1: 0.89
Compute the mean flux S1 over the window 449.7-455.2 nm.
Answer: 8.29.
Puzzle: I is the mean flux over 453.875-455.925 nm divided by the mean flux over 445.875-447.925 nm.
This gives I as 1.01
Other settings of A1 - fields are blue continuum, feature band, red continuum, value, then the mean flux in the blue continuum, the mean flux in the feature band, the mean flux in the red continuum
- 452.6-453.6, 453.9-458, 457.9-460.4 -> -0.231 nm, 7.49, 8.35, 8.39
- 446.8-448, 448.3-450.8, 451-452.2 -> -0.075 nm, 8.09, 8.6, 8.61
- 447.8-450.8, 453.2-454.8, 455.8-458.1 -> 0.031 nm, 8.48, 8.29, 8.44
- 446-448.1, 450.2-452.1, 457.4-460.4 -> -0.105 nm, 8.1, 8.64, 8.37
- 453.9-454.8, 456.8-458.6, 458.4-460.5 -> 0.060 nm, 8.5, 8.24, 8.54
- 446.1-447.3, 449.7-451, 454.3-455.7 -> -0.044 nm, 8.19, 8.46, 8.18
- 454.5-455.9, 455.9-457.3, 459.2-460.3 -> -0.062 nm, 8.15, 8.63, 8.52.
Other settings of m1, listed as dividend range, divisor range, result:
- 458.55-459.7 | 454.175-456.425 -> 1.04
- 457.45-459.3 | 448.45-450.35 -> 0.97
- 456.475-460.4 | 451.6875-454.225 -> 1.04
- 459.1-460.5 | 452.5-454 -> 1.08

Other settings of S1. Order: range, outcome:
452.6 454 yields 7.96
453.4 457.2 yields 8.36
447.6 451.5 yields 8.57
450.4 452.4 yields 8.64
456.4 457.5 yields 8.46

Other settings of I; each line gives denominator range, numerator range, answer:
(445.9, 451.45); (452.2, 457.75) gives 0.98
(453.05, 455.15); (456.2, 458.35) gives 1.02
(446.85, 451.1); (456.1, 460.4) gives 0.99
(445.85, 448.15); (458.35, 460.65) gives 1.05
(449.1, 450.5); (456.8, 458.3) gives 0.98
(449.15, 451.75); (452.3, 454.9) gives 0.94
